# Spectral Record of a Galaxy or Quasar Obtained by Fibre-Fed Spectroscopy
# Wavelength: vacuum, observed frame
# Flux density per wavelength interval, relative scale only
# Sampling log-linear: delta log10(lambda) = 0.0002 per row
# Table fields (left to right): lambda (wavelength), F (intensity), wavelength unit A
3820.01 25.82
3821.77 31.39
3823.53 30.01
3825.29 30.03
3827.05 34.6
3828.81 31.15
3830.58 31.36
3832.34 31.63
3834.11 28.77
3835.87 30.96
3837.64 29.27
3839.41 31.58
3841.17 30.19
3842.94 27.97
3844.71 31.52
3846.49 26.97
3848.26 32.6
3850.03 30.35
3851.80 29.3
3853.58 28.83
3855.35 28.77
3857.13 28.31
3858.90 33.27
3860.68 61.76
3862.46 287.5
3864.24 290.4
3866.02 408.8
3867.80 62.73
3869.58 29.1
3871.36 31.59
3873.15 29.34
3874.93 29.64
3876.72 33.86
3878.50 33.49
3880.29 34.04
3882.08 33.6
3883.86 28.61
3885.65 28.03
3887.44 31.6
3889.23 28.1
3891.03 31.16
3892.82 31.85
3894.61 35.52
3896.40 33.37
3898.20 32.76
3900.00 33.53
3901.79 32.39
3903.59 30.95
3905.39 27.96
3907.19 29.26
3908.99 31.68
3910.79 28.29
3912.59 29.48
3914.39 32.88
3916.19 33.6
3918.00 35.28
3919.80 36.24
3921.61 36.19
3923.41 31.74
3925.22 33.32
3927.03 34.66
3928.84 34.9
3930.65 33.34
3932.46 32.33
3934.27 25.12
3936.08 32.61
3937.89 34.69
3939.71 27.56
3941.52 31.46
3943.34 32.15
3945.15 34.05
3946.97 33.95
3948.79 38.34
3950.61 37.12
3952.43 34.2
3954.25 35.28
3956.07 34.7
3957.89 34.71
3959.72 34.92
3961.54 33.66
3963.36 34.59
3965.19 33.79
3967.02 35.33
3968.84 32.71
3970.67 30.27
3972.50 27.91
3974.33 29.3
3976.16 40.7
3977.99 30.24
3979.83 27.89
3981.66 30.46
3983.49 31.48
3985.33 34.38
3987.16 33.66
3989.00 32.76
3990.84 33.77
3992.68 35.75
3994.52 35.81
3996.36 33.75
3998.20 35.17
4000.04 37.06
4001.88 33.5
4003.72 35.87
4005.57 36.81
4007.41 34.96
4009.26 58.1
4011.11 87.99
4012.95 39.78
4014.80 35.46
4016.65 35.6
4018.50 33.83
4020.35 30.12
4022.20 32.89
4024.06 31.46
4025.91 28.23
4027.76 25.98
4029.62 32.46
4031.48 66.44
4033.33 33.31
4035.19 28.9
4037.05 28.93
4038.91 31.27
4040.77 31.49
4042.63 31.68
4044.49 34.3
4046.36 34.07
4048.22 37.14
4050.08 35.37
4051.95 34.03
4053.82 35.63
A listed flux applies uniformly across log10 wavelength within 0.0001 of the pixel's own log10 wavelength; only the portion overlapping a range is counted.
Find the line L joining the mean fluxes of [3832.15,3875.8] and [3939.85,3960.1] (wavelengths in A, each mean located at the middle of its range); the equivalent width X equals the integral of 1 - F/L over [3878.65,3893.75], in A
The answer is 7.0 A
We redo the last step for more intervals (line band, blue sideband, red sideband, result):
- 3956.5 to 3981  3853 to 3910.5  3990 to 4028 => 6.7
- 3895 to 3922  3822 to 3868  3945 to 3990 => 9.4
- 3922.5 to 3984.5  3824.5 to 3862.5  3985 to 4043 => 7.3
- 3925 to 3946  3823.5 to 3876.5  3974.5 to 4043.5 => 7.0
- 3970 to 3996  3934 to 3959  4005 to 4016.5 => 5.8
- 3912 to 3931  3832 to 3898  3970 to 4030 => 5.5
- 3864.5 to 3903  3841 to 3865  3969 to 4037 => 5.5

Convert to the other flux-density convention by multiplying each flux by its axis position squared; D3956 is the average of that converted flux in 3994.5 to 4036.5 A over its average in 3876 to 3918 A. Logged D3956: 1.3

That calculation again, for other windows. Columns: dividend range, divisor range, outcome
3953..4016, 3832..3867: 0.50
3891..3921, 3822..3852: 1.09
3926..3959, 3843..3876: 0.43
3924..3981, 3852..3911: 0.58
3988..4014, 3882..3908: 1.38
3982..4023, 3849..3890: 0.56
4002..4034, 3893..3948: 1.29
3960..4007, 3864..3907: 0.64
